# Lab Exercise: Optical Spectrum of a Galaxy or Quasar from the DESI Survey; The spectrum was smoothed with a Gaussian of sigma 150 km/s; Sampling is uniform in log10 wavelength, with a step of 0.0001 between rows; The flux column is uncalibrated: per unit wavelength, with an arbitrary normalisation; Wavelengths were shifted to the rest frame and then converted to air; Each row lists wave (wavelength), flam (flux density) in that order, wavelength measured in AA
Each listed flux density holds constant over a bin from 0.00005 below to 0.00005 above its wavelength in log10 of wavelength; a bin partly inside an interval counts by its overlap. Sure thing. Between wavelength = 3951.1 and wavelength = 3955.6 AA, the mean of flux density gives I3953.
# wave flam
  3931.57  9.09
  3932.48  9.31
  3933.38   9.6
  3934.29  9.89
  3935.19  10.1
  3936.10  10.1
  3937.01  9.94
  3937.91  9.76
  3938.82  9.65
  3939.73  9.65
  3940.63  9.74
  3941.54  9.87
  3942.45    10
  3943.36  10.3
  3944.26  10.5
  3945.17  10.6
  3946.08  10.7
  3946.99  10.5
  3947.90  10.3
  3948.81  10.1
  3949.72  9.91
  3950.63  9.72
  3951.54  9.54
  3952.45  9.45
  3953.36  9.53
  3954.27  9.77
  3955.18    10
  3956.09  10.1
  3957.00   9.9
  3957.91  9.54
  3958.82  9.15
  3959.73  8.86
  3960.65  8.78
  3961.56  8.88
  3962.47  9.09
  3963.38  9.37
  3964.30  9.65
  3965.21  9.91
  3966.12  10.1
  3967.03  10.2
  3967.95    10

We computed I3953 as 9.66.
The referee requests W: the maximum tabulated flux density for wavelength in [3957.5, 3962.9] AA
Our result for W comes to 9.54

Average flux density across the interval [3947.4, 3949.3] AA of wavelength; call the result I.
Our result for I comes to 10.2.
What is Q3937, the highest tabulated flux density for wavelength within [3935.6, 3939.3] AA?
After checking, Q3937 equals 10.1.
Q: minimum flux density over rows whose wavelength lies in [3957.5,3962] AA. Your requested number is 8.78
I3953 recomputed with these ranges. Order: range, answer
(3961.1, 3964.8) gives 9.26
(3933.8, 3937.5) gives 10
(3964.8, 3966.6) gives 10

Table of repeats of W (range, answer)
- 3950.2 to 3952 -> 9.72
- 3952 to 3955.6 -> 10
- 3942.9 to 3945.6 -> 10.6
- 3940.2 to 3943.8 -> 10.3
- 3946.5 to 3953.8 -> 10.5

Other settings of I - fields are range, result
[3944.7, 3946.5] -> 10.6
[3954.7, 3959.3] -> 9.75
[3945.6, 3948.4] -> 10.5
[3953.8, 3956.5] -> 9.96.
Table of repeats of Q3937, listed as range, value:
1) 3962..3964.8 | 9.65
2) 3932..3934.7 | 9.89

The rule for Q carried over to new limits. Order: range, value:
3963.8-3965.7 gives 9.65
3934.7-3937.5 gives 9.94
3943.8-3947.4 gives 10.5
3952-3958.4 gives 9.45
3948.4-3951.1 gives 9.72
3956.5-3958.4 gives 9.54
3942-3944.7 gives 10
